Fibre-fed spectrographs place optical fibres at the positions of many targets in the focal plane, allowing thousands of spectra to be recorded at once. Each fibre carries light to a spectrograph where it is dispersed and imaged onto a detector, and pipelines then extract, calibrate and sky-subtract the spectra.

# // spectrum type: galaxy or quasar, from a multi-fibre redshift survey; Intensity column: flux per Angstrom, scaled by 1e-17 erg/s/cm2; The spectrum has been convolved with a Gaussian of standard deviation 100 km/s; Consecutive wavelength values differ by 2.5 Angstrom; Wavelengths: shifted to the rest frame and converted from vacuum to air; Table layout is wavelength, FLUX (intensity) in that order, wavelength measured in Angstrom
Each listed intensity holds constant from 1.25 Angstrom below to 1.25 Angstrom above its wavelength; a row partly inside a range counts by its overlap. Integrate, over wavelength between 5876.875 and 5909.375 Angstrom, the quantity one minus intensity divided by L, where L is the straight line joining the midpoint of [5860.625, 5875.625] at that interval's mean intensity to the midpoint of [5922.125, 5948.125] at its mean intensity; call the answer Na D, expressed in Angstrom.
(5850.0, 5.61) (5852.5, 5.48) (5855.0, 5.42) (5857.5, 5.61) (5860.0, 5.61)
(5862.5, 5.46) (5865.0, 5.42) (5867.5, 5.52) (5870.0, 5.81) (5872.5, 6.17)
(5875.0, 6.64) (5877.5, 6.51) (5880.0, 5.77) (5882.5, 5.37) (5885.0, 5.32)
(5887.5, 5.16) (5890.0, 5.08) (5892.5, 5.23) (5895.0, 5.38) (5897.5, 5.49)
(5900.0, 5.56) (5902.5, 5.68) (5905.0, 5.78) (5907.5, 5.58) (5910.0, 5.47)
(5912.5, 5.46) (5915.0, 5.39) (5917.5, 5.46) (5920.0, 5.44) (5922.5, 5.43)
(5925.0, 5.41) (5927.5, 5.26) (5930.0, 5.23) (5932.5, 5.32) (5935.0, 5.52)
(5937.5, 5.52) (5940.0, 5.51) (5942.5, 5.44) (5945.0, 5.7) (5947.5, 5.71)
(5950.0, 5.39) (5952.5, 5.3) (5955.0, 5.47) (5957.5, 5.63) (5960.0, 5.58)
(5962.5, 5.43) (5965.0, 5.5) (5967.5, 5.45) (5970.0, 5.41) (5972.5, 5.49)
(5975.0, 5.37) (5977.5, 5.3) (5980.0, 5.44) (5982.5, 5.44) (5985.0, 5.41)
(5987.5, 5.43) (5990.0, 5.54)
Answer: 0.9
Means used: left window 5.79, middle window 5.51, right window 5.45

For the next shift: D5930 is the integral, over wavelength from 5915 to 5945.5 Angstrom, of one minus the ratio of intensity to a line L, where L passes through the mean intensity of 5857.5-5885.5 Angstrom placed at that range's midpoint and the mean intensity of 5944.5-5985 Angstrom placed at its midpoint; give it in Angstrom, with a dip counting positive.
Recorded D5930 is 0.9 Angstrom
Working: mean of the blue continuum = 5.79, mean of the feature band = 5.43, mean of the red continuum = 5.47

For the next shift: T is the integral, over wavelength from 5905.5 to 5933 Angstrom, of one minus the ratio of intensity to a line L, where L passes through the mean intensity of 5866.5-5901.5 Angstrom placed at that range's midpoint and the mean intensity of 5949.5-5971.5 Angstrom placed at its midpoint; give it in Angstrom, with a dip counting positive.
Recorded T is 0.7 Angstrom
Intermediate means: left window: 5.64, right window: 5.46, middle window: 5.42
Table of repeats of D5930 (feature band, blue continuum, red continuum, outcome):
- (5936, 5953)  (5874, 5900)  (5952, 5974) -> 0.0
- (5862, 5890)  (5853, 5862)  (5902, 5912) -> -0.8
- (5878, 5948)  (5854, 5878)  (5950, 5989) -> 2.2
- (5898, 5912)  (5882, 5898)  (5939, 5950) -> -0.6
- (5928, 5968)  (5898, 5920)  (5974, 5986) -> -0.1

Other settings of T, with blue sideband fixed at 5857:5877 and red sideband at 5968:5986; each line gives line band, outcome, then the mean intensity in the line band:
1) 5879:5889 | 0.6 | 5.39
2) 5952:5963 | 0.0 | 5.5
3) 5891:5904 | 0.5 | 5.47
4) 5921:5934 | 0.6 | 5.34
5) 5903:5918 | 0.3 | 5.53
